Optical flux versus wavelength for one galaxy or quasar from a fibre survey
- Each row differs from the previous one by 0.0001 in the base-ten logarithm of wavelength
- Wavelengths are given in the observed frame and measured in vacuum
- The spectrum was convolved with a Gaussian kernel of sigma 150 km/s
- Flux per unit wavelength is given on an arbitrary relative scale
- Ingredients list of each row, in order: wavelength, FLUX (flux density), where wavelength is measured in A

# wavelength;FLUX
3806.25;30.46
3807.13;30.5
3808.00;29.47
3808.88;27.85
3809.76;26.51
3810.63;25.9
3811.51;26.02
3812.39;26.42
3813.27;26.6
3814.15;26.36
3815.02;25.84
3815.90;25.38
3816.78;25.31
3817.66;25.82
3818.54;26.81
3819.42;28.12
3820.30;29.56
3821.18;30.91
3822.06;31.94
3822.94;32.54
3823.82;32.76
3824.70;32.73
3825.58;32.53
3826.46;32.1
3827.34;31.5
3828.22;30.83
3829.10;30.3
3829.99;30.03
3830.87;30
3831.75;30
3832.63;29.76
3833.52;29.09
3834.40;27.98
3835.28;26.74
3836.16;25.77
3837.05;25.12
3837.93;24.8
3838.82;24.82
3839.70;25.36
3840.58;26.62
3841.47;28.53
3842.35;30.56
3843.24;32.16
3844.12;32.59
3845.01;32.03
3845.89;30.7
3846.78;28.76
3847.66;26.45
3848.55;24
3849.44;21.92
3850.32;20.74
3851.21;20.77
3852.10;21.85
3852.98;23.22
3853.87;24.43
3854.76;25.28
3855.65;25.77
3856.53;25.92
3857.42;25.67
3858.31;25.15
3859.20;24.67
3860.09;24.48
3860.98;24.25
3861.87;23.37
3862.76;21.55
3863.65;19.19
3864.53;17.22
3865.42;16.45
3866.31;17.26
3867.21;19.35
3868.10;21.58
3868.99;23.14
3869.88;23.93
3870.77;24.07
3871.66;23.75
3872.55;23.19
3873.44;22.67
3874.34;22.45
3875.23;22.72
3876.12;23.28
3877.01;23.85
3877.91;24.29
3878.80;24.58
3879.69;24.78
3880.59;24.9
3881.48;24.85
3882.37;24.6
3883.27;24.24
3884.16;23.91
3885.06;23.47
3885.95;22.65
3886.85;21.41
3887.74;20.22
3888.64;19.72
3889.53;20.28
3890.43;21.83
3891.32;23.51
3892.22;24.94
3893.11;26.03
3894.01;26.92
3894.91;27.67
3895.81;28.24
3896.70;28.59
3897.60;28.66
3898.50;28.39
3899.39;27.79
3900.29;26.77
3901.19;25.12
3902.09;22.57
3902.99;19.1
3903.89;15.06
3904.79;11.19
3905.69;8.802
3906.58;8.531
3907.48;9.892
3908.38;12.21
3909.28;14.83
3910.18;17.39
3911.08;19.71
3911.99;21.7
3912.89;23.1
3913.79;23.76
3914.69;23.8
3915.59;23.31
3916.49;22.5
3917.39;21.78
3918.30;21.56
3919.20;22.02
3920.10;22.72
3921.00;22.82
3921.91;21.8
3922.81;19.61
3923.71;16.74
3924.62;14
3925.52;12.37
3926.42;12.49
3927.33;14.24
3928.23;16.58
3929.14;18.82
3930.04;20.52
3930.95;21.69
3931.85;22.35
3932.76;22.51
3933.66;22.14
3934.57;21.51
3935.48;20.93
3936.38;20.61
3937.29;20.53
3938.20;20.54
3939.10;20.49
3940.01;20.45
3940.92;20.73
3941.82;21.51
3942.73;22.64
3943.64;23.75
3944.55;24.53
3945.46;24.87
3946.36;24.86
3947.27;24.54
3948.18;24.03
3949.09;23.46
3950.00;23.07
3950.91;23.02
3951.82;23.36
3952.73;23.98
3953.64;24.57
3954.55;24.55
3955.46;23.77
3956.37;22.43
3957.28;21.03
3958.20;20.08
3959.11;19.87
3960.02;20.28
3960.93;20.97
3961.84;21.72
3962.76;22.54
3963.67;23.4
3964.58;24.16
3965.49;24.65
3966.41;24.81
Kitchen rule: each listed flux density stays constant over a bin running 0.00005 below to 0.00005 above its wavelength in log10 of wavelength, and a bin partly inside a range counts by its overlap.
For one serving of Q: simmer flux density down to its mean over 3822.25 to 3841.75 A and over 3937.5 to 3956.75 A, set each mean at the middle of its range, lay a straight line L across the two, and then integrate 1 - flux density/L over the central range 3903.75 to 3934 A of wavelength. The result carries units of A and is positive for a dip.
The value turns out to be 7.63 A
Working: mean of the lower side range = 29.1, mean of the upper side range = 23.1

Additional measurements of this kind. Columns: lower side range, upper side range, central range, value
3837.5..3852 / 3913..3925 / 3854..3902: 1.04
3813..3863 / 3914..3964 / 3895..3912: 2.69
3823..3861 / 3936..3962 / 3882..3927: 6.61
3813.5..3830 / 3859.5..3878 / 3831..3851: -0.77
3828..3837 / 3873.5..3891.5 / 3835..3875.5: 2.91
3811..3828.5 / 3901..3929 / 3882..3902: -3.99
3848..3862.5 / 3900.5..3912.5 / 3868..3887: -2.98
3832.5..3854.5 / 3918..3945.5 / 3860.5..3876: 1.97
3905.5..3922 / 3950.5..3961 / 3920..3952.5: 0.11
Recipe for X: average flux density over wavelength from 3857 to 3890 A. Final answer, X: 22.6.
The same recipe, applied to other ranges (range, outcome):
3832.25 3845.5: 28.1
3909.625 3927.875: 19.8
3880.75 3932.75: 20.9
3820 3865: 27.1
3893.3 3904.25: 25.5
